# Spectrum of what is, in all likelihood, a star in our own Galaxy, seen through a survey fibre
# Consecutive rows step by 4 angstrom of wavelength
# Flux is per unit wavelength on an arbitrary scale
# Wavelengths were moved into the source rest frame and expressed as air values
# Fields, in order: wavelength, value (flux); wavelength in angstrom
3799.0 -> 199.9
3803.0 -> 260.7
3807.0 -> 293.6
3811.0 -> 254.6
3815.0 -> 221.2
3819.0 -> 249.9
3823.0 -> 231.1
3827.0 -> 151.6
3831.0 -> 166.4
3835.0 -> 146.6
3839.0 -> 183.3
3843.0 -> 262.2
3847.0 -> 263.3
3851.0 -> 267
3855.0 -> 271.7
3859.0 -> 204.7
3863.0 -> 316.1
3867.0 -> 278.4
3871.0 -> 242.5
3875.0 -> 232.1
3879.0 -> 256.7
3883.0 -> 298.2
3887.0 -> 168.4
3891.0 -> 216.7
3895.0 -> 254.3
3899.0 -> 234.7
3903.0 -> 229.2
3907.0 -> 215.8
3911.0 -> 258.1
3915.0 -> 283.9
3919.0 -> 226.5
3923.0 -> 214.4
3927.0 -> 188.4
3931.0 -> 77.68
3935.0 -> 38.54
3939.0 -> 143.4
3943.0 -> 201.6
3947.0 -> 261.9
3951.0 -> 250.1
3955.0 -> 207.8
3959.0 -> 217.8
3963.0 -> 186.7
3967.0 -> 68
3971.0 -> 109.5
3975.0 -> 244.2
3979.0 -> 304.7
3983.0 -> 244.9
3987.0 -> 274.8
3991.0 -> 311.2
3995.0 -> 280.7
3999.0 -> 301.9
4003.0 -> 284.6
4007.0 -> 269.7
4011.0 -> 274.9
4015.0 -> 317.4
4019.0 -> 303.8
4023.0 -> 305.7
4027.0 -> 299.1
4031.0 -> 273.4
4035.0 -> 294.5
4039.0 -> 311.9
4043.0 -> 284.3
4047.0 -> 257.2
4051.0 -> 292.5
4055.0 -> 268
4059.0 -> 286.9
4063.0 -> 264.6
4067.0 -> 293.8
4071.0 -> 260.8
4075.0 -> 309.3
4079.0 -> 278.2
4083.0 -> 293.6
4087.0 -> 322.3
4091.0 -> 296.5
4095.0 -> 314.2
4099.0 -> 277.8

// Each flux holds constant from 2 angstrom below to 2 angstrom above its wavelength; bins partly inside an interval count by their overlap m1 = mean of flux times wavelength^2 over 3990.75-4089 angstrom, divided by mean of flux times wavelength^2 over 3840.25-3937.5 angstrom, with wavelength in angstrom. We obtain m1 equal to 1.37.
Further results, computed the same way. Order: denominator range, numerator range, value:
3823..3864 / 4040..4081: 1.41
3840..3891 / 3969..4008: 1.11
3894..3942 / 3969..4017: 1.43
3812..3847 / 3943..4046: 1.36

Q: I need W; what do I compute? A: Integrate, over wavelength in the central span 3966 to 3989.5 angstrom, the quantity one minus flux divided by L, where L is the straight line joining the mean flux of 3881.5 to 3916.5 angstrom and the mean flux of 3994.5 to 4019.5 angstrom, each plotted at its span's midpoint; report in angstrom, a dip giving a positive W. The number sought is 5.2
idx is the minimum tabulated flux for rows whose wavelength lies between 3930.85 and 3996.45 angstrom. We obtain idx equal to 38.54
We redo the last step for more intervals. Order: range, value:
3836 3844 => 183.3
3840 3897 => 168.4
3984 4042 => 269.7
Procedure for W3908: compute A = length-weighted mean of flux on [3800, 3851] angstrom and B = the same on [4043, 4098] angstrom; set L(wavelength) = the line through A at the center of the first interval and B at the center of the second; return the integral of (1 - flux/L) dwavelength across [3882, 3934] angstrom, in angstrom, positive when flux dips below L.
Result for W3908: 6.3 angstrom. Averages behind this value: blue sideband 225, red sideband 287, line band 215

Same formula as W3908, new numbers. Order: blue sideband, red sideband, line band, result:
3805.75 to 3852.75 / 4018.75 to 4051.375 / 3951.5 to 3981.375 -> 8.17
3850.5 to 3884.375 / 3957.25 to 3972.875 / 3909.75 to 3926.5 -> -3.19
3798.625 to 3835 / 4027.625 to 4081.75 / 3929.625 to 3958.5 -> 9.31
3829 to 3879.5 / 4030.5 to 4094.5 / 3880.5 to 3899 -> 0.81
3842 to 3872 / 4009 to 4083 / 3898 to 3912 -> 1.93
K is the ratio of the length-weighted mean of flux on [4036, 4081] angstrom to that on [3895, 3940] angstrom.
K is 1.44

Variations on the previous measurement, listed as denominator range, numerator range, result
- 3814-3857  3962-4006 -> 1.09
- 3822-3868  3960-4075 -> 1.17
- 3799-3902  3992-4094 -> 1.23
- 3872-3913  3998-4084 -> 1.21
